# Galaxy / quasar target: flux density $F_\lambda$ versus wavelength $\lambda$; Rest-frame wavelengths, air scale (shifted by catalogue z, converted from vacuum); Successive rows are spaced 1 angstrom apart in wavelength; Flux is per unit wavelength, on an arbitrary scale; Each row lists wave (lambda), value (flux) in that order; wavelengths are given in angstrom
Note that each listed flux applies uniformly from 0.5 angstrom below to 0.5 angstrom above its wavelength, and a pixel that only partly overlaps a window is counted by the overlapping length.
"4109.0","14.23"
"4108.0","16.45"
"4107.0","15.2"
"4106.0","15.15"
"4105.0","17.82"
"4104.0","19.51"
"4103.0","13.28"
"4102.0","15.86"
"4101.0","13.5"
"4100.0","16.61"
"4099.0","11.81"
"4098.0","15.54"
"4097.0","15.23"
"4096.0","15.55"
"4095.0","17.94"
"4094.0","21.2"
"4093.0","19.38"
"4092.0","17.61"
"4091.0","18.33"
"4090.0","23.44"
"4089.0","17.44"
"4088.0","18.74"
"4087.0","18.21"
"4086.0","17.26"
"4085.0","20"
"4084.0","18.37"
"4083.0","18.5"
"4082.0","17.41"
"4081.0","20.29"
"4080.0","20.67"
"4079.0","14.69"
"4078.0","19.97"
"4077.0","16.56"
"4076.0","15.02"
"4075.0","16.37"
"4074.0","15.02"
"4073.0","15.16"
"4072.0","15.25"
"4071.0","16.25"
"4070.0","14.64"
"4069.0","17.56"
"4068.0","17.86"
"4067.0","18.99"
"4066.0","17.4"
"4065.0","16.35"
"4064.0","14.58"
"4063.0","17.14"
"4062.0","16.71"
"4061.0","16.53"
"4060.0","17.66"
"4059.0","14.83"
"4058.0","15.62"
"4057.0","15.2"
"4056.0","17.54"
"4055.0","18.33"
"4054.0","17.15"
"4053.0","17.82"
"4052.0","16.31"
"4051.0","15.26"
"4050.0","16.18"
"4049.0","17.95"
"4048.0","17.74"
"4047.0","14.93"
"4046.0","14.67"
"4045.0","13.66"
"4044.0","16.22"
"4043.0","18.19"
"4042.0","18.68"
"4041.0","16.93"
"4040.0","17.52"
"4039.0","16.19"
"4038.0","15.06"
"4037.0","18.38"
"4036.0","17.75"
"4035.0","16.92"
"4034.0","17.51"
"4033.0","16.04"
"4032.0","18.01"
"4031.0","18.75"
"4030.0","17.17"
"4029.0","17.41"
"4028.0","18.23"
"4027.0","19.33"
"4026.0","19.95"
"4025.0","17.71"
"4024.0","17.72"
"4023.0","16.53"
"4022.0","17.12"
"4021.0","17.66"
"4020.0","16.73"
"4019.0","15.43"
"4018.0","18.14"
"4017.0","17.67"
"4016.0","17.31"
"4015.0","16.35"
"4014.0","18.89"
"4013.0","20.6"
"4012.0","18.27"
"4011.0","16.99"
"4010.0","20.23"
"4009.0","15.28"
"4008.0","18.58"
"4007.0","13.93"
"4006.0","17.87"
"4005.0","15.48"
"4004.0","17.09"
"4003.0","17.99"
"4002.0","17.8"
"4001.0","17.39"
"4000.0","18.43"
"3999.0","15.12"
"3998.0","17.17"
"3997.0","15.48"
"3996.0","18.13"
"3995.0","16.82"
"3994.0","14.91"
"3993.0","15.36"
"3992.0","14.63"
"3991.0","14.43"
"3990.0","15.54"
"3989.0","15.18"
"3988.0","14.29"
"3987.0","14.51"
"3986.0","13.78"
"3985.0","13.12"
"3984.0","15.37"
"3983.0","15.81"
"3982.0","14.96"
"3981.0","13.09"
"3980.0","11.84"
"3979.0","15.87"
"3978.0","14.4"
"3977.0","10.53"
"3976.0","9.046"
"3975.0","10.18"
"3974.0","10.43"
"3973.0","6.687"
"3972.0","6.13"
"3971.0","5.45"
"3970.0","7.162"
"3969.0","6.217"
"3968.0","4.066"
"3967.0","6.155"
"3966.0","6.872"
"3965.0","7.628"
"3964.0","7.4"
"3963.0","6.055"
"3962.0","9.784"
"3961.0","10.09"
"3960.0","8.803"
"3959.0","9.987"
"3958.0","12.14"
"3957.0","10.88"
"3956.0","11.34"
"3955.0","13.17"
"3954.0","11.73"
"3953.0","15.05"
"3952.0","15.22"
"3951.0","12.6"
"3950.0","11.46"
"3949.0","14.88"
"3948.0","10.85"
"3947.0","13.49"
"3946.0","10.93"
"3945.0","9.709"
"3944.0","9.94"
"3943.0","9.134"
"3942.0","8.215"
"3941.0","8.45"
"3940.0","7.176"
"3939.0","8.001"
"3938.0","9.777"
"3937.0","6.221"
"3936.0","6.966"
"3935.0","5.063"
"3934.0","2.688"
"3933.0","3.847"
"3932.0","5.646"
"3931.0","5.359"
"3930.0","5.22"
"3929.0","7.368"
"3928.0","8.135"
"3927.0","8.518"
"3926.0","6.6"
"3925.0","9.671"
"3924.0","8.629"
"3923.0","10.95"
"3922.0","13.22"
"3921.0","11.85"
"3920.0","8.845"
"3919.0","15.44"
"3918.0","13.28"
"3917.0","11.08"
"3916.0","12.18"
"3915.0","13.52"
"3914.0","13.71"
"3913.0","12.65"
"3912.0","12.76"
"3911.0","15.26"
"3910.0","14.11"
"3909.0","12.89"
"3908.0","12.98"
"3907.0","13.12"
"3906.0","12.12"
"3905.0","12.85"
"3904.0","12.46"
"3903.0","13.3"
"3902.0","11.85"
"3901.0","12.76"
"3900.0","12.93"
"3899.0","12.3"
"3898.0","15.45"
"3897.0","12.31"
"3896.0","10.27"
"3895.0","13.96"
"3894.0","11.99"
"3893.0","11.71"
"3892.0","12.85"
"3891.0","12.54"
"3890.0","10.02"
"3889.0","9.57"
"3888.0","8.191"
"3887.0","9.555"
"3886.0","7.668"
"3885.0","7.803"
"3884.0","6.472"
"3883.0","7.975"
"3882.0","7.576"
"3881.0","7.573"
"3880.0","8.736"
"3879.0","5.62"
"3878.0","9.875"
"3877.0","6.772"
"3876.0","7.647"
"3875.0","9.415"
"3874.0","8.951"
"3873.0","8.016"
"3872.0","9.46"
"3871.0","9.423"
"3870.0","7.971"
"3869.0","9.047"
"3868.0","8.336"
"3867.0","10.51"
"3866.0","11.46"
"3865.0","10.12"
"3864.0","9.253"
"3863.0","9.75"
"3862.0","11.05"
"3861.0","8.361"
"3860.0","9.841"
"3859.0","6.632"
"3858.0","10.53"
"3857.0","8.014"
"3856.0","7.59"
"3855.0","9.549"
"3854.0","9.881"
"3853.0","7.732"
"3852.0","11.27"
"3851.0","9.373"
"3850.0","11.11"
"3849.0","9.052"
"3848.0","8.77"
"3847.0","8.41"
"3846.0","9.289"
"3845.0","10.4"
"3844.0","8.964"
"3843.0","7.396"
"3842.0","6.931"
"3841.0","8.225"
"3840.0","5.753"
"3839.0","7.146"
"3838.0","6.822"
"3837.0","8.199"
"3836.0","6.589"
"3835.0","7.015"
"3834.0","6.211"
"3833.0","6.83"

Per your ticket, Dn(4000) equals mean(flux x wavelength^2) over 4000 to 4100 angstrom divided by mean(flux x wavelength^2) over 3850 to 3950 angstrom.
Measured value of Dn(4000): 1.9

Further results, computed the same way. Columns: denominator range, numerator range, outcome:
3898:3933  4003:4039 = 1.64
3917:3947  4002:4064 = 2.10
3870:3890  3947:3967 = 1.36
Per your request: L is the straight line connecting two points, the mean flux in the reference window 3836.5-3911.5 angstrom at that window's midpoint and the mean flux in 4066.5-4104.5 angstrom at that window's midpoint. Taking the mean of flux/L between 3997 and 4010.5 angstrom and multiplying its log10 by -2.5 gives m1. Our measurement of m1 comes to -0.184 mag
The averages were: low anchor 9.85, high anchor 17.2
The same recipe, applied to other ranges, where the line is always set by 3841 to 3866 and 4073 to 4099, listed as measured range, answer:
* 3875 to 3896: 0.13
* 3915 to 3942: 0.35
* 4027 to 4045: -0.09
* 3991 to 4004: -0.14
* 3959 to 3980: 0.49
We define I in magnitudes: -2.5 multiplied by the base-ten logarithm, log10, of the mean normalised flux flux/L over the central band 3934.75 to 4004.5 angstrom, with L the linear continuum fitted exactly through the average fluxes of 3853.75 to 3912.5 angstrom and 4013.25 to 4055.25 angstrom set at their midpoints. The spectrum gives 0.221 mag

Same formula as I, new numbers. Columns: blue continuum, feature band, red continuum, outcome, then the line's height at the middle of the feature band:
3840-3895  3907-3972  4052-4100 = 0.20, 11.9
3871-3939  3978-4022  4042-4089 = -0.15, 14.1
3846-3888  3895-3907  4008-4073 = -0.21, 10.4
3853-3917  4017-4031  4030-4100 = -0.14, 15.6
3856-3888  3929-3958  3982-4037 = 0.36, 12.9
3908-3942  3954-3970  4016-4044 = 0.37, 12.4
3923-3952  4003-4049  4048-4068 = -0.19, 14.6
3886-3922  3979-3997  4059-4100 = -0.01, 14.7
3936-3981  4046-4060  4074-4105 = -0.08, 15.3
